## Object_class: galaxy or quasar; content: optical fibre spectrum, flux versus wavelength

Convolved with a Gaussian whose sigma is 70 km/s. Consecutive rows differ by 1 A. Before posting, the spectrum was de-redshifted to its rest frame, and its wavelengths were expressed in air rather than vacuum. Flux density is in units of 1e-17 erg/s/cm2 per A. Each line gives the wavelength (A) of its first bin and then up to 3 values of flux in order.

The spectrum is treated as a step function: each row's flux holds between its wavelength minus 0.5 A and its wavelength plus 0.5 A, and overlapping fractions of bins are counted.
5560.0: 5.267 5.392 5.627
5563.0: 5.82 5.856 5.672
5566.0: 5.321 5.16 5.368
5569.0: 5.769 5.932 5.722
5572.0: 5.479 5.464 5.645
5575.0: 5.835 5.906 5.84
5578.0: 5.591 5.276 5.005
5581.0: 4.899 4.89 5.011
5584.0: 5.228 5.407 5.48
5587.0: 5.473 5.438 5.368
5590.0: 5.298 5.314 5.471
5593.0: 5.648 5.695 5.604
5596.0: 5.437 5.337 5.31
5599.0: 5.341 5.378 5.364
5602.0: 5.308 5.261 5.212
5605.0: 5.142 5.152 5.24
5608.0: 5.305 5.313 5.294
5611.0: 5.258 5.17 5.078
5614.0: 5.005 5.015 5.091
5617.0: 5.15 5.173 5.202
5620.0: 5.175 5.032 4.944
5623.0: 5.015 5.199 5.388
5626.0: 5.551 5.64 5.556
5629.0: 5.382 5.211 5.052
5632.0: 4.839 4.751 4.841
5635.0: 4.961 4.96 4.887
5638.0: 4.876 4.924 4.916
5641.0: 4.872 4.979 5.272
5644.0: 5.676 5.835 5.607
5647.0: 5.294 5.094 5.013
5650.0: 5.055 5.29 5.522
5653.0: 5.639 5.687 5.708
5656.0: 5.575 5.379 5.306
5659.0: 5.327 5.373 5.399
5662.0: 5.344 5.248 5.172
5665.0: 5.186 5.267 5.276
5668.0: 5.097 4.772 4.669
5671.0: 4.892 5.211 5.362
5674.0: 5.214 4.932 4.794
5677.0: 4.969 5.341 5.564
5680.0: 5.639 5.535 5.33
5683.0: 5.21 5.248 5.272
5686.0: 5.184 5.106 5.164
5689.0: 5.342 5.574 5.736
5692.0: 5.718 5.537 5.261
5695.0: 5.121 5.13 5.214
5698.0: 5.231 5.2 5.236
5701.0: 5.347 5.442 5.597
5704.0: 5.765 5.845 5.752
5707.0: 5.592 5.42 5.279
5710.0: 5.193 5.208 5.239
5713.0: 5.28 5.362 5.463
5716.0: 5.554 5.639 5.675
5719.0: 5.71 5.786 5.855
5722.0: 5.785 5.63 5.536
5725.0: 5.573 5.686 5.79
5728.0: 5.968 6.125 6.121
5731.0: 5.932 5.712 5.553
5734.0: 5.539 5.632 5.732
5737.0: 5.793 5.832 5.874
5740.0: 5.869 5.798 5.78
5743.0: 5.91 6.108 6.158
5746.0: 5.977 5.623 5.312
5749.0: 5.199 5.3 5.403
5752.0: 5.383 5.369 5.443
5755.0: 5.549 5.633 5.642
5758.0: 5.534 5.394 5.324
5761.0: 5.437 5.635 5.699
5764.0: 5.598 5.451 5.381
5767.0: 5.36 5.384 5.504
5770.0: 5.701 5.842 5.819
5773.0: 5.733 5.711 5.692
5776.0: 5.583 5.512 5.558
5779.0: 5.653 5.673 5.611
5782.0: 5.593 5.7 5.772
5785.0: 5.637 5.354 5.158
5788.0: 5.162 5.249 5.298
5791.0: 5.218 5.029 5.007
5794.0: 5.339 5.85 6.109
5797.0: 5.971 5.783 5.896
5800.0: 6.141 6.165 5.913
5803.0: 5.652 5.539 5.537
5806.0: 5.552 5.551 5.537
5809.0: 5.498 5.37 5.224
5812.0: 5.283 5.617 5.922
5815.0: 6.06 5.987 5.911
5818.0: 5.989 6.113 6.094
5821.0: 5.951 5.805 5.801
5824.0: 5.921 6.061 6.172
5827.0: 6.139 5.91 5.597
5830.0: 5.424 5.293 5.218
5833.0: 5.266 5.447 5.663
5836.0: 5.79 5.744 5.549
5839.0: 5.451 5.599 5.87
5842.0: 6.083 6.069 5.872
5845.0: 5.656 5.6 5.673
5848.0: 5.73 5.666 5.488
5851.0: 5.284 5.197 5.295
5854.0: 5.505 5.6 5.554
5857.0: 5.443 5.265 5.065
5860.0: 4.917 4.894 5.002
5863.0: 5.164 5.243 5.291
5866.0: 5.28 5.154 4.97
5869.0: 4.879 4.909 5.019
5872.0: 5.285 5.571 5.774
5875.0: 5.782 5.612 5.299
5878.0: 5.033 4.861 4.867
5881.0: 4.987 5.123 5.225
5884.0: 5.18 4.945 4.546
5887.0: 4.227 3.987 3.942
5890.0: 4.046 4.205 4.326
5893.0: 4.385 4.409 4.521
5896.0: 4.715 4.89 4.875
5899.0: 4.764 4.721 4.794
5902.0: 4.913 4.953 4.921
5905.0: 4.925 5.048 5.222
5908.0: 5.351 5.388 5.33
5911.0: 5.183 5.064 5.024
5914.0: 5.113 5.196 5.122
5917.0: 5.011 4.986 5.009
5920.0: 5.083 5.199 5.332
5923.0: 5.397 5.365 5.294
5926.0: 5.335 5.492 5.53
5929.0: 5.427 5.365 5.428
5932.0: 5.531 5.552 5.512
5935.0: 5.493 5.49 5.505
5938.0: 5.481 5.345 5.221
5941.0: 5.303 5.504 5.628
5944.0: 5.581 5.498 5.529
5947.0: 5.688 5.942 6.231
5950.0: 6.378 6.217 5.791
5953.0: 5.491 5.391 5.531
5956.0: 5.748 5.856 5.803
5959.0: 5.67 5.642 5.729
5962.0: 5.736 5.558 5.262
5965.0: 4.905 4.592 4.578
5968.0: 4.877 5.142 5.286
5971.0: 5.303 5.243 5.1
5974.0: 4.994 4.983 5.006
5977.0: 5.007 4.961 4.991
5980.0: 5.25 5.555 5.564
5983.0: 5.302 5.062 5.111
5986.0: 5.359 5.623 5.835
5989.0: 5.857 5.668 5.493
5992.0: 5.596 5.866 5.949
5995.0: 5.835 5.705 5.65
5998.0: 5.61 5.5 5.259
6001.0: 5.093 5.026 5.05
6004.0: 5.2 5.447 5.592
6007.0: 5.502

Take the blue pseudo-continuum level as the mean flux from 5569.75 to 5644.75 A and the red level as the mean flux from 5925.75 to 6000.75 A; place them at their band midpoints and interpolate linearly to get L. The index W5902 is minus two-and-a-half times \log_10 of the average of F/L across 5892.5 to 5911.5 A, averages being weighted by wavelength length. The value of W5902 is 0.11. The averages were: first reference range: 5.27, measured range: 4.91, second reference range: 5.47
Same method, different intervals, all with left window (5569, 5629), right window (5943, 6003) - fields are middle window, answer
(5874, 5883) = 0.040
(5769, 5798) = -0.032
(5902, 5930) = 0.050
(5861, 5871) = 0.070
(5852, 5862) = 0.032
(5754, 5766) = -0.027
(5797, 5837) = -0.065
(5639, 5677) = 0.024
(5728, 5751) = -0.074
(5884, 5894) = 0.243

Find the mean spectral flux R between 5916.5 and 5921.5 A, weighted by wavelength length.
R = 5.06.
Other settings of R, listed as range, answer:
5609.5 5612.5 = 5.24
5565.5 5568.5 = 5.28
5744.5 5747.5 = 5.92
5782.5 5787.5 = 5.52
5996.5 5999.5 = 5.59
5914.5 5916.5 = 5.16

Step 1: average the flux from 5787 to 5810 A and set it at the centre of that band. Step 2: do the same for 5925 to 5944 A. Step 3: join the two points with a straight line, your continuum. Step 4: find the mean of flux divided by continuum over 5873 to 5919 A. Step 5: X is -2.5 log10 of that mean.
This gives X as 0.12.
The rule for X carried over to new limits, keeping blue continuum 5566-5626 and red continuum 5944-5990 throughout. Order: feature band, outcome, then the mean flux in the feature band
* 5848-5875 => 0.03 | 5.28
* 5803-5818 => -0.05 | 5.63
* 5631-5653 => 0.04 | 5.13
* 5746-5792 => -0.03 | 5.51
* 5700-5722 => -0.03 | 5.52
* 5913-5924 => 0.06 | 5.15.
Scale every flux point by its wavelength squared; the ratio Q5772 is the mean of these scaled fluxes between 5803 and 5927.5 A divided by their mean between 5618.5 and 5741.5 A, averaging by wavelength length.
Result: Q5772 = 1.05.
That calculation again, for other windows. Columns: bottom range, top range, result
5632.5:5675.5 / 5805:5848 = 1.17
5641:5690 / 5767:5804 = 1.11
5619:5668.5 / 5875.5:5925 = 1.03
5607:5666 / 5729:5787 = 1.12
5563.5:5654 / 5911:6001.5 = 1.15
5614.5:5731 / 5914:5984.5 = 1.11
